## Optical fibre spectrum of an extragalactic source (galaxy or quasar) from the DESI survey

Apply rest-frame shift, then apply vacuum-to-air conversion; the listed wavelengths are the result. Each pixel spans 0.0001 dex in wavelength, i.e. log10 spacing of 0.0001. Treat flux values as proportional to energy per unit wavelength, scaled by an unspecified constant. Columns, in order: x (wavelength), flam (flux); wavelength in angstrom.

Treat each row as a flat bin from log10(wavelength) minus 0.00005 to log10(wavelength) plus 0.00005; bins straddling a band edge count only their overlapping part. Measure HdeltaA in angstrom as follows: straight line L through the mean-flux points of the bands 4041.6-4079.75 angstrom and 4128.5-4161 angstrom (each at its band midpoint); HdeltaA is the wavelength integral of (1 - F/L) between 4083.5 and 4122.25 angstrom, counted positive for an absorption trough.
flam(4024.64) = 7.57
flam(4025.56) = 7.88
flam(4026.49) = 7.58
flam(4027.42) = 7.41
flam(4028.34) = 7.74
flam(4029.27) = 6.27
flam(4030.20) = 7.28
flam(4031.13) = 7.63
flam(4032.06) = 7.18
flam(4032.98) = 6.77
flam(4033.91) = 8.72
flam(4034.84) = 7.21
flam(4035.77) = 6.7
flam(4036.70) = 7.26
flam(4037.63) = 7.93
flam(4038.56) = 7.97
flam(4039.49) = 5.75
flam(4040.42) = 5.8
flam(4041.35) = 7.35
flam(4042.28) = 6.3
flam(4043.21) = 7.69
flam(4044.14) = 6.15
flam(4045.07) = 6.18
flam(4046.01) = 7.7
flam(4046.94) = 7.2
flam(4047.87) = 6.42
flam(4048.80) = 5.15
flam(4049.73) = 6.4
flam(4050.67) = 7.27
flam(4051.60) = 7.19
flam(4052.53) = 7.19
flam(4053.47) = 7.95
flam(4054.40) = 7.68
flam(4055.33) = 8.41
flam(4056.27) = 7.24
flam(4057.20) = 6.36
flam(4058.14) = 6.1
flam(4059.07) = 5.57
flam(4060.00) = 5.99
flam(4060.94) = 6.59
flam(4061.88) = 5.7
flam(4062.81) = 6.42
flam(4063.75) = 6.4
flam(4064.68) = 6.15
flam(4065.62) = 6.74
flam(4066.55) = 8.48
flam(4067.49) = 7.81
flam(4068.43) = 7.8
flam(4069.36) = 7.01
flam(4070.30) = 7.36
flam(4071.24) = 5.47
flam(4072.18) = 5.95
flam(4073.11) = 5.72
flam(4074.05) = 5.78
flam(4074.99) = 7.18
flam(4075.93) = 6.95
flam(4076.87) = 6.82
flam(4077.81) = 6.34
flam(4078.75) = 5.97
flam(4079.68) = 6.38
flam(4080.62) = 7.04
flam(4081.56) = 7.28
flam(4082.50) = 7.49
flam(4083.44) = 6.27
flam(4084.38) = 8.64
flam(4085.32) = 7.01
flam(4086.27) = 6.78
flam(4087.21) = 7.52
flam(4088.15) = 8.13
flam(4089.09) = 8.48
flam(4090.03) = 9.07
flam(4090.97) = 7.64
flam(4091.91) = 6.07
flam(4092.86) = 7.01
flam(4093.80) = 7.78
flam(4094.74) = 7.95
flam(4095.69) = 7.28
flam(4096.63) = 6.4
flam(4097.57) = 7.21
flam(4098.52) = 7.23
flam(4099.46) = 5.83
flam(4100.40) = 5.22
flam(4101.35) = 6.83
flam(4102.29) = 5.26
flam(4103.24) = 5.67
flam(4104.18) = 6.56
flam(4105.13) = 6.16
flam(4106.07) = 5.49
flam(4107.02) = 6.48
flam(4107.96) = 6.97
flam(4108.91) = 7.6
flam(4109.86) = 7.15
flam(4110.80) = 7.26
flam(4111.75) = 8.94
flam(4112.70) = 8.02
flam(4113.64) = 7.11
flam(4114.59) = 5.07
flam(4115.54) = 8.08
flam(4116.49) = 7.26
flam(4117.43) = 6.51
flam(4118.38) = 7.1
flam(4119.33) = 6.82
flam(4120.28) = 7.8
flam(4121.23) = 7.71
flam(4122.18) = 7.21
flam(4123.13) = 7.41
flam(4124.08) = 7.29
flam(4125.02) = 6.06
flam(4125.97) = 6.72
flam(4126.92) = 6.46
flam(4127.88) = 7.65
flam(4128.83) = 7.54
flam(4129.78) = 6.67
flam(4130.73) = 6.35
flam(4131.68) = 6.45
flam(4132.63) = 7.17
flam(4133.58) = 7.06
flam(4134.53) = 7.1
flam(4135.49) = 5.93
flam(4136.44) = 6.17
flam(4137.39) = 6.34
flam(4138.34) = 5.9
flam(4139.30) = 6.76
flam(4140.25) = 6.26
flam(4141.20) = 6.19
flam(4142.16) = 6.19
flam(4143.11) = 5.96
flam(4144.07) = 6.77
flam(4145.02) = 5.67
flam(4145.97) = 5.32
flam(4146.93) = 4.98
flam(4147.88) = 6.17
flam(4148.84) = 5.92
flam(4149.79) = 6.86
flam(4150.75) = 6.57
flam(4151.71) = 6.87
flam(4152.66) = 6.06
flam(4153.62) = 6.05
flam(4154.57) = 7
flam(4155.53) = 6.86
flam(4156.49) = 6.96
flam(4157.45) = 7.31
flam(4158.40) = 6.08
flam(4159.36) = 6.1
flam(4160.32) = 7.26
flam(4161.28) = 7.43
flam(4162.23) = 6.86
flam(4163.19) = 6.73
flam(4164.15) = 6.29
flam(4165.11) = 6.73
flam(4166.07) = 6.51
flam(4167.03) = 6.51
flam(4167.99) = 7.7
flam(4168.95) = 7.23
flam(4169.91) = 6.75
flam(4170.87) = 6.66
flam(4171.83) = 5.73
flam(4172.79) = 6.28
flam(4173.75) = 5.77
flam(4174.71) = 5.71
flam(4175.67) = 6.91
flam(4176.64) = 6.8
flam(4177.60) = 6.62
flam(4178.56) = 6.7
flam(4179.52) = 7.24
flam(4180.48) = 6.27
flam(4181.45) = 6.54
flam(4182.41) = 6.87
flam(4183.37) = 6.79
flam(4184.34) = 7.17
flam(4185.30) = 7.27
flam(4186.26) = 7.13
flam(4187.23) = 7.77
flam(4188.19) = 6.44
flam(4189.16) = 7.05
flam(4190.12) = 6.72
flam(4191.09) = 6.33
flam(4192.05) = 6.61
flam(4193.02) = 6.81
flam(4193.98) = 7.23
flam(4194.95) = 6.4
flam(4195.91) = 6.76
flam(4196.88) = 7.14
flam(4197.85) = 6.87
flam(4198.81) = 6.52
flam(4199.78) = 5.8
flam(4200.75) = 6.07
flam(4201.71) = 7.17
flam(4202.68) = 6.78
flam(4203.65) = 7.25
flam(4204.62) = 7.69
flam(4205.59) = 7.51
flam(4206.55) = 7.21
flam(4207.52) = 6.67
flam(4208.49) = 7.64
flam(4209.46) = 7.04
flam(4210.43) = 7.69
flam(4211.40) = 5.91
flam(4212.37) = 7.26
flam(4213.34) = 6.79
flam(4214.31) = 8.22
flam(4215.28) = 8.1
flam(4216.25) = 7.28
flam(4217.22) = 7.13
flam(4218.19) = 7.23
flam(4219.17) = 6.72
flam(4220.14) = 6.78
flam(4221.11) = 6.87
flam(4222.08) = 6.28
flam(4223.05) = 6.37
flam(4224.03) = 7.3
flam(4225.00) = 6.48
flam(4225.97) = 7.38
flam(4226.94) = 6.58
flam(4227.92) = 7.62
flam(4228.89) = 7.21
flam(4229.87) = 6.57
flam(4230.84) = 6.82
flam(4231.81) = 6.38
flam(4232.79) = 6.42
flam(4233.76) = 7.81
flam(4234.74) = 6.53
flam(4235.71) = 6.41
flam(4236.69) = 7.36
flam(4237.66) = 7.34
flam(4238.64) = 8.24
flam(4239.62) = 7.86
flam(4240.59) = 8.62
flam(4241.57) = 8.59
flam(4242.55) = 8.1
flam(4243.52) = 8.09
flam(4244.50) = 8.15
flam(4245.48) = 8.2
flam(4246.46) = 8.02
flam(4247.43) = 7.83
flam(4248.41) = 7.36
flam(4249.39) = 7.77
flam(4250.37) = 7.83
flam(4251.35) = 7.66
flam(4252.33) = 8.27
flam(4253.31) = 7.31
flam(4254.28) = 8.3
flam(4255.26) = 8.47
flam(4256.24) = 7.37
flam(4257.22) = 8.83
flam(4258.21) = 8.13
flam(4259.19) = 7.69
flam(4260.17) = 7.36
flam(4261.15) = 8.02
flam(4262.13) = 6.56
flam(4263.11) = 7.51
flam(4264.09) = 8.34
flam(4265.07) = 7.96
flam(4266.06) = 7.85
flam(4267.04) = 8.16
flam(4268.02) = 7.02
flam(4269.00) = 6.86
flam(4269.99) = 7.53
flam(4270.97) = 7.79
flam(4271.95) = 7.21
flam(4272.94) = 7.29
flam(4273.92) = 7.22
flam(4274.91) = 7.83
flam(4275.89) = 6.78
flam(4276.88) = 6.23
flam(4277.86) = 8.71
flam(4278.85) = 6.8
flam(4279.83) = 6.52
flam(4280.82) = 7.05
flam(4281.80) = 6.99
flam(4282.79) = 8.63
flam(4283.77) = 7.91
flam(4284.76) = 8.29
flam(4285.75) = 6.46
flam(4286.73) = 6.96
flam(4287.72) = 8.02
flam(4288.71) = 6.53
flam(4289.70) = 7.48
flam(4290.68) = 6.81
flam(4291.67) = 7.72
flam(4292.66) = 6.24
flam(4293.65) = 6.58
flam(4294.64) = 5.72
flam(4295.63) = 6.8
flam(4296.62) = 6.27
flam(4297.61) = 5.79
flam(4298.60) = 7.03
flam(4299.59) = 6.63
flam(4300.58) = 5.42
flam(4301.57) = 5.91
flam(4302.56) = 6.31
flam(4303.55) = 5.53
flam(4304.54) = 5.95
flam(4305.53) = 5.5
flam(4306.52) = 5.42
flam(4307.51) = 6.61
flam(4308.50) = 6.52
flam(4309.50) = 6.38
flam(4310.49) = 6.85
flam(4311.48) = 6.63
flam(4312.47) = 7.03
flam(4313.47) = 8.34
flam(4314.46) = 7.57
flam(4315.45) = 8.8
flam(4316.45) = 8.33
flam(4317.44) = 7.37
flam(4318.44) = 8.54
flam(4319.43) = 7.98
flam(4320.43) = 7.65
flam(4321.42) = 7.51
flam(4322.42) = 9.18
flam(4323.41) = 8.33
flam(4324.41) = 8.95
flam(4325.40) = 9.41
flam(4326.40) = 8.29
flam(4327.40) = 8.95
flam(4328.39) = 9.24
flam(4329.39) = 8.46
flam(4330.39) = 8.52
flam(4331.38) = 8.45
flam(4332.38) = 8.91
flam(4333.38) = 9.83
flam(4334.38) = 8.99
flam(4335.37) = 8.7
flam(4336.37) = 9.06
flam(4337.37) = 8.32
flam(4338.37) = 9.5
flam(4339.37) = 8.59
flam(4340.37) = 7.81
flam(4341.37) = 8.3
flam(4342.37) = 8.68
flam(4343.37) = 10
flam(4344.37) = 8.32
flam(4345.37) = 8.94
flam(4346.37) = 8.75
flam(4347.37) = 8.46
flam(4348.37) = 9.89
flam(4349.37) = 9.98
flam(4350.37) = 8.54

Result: -2.9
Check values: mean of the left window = 6.72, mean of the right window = 6.44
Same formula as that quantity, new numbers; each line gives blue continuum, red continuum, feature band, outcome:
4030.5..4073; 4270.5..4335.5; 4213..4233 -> 0.69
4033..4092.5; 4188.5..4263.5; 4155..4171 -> 0.72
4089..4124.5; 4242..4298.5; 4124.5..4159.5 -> 3.22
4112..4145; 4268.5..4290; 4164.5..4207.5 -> 1.38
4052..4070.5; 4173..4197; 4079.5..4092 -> -1.04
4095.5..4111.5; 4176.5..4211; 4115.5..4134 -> -1.19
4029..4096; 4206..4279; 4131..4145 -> 1.46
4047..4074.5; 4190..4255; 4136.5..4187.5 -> 3.51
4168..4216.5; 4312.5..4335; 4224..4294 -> 1.92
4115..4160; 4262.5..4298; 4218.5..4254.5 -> -1.75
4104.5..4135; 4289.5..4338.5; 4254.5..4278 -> -0.67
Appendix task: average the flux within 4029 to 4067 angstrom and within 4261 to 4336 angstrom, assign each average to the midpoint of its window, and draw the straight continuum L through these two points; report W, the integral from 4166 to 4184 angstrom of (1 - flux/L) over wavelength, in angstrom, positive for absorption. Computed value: 1.4 angstrom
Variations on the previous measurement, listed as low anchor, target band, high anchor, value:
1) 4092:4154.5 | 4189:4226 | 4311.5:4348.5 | 2.5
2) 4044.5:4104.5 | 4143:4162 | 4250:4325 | 1.6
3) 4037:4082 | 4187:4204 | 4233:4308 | 0.9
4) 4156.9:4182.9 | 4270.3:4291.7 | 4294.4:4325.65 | -1.0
